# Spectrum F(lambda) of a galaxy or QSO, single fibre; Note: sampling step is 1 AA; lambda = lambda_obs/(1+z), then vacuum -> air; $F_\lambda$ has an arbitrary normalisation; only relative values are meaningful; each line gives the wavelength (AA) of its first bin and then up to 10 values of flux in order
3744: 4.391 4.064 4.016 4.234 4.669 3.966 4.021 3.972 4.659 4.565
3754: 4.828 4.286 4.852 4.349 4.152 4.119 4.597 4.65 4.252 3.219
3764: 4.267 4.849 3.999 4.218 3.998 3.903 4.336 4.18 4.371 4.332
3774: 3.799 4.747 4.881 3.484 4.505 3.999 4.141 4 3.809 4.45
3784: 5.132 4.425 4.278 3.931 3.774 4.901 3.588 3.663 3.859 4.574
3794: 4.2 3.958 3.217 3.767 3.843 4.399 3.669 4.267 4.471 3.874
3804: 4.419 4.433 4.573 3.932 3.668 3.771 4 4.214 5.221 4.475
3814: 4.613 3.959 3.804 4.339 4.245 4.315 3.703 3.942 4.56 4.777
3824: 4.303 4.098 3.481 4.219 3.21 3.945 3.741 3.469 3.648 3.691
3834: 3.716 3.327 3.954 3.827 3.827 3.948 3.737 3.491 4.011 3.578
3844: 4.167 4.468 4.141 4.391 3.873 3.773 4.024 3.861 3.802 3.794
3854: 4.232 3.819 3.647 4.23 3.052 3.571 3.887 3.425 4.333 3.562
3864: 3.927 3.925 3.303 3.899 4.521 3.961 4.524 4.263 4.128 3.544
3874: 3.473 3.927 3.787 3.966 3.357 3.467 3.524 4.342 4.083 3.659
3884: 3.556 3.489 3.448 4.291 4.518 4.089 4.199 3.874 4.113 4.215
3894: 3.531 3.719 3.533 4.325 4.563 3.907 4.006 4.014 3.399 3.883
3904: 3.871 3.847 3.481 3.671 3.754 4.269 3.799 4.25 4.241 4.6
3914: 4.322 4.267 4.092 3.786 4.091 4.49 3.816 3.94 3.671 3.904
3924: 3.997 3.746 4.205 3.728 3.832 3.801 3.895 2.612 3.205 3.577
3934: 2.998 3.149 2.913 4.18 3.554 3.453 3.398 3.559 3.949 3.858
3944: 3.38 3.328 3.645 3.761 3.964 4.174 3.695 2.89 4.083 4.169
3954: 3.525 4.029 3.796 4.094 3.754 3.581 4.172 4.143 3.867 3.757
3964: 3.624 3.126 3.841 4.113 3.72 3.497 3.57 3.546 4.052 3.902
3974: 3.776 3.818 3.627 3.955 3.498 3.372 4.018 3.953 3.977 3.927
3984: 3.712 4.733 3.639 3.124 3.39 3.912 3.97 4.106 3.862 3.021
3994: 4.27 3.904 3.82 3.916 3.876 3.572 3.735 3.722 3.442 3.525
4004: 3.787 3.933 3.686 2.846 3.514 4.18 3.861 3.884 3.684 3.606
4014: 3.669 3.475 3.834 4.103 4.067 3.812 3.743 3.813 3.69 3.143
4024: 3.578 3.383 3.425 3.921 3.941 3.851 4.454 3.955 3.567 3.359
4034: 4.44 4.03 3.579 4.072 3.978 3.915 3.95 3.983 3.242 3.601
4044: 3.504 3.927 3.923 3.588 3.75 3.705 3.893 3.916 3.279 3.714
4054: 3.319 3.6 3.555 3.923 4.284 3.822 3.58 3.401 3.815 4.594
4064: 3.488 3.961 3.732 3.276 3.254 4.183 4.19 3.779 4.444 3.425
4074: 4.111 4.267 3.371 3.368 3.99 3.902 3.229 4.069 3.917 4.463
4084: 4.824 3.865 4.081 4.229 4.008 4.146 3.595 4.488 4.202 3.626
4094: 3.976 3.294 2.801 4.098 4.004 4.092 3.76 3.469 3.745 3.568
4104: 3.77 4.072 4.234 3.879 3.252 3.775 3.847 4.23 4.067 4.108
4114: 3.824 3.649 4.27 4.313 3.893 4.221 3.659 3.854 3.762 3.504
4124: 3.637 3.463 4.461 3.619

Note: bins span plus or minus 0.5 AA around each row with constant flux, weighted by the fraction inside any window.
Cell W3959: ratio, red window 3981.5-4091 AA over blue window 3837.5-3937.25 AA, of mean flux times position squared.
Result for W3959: 1.1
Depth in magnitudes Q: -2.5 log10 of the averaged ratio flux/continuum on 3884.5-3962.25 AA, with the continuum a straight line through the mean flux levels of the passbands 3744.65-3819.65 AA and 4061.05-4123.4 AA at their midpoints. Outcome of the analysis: 0.06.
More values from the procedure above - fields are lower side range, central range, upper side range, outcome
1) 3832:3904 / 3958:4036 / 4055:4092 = 0.037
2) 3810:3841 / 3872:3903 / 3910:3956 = 0.000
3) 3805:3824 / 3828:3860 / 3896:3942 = 0.081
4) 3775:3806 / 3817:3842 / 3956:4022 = 0.049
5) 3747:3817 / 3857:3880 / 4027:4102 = 0.078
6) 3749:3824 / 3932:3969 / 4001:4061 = 0.061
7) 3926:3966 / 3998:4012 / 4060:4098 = 0.023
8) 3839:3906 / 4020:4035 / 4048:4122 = 0.030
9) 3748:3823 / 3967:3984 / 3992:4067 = 0.022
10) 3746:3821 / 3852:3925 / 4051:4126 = 0.045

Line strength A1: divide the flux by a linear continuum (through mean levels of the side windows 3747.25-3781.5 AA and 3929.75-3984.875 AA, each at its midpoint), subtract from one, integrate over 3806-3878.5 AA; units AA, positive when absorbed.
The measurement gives 1.8 AA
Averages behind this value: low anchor 4.27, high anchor 3.69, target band 3.94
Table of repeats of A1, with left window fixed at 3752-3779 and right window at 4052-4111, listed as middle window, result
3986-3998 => 0.6 AA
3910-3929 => 0.2 AA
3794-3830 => 1.1 AA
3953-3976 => 1.2 AA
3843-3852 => 0.3 AA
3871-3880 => 0.9 AA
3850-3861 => 1.0 AA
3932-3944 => 1.7 AA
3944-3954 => 0.8 AA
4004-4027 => 1.5 AA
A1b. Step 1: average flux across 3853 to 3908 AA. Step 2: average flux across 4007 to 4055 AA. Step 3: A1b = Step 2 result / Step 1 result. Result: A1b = 1.0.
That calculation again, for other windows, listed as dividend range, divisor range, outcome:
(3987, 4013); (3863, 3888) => 0.97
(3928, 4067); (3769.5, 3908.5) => 0.94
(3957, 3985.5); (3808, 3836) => 0.95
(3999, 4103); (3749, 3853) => 0.92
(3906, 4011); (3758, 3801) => 0.91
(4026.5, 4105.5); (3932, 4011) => 1.03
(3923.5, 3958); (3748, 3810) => 0.87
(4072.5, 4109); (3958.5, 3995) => 1.02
